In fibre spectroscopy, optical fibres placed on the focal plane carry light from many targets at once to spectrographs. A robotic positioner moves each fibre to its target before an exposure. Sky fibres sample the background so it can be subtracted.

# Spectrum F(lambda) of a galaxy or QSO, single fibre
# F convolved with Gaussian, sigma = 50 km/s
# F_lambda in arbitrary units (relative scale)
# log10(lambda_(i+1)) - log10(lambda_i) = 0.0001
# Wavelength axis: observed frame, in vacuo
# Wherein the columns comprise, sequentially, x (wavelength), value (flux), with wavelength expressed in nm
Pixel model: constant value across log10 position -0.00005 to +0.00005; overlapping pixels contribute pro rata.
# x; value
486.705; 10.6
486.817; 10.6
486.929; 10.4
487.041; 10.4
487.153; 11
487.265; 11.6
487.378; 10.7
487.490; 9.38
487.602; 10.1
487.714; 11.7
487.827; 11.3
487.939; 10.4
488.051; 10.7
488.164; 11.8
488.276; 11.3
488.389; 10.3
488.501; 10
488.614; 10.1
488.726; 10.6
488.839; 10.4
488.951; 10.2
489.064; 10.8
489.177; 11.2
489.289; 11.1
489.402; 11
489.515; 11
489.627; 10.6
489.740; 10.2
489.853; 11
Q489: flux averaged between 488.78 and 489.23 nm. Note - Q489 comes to 10.6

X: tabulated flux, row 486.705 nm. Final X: 10.6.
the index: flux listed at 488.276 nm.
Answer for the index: 11.3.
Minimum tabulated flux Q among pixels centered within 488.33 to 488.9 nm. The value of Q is 10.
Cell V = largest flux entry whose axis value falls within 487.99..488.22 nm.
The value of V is 11.8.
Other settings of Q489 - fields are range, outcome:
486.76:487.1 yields 10.5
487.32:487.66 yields 10.1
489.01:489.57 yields 11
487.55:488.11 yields 10.8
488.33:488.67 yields 10.1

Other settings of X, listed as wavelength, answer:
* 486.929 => 10.4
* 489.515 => 11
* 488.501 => 10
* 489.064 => 10.8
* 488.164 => 11.8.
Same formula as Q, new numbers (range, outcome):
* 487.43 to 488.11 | 9.38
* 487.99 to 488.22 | 10.7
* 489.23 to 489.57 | 11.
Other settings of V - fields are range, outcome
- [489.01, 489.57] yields 11.2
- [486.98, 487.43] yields 11.6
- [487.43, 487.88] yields 11.7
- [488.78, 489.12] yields 10.8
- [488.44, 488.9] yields 10.6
